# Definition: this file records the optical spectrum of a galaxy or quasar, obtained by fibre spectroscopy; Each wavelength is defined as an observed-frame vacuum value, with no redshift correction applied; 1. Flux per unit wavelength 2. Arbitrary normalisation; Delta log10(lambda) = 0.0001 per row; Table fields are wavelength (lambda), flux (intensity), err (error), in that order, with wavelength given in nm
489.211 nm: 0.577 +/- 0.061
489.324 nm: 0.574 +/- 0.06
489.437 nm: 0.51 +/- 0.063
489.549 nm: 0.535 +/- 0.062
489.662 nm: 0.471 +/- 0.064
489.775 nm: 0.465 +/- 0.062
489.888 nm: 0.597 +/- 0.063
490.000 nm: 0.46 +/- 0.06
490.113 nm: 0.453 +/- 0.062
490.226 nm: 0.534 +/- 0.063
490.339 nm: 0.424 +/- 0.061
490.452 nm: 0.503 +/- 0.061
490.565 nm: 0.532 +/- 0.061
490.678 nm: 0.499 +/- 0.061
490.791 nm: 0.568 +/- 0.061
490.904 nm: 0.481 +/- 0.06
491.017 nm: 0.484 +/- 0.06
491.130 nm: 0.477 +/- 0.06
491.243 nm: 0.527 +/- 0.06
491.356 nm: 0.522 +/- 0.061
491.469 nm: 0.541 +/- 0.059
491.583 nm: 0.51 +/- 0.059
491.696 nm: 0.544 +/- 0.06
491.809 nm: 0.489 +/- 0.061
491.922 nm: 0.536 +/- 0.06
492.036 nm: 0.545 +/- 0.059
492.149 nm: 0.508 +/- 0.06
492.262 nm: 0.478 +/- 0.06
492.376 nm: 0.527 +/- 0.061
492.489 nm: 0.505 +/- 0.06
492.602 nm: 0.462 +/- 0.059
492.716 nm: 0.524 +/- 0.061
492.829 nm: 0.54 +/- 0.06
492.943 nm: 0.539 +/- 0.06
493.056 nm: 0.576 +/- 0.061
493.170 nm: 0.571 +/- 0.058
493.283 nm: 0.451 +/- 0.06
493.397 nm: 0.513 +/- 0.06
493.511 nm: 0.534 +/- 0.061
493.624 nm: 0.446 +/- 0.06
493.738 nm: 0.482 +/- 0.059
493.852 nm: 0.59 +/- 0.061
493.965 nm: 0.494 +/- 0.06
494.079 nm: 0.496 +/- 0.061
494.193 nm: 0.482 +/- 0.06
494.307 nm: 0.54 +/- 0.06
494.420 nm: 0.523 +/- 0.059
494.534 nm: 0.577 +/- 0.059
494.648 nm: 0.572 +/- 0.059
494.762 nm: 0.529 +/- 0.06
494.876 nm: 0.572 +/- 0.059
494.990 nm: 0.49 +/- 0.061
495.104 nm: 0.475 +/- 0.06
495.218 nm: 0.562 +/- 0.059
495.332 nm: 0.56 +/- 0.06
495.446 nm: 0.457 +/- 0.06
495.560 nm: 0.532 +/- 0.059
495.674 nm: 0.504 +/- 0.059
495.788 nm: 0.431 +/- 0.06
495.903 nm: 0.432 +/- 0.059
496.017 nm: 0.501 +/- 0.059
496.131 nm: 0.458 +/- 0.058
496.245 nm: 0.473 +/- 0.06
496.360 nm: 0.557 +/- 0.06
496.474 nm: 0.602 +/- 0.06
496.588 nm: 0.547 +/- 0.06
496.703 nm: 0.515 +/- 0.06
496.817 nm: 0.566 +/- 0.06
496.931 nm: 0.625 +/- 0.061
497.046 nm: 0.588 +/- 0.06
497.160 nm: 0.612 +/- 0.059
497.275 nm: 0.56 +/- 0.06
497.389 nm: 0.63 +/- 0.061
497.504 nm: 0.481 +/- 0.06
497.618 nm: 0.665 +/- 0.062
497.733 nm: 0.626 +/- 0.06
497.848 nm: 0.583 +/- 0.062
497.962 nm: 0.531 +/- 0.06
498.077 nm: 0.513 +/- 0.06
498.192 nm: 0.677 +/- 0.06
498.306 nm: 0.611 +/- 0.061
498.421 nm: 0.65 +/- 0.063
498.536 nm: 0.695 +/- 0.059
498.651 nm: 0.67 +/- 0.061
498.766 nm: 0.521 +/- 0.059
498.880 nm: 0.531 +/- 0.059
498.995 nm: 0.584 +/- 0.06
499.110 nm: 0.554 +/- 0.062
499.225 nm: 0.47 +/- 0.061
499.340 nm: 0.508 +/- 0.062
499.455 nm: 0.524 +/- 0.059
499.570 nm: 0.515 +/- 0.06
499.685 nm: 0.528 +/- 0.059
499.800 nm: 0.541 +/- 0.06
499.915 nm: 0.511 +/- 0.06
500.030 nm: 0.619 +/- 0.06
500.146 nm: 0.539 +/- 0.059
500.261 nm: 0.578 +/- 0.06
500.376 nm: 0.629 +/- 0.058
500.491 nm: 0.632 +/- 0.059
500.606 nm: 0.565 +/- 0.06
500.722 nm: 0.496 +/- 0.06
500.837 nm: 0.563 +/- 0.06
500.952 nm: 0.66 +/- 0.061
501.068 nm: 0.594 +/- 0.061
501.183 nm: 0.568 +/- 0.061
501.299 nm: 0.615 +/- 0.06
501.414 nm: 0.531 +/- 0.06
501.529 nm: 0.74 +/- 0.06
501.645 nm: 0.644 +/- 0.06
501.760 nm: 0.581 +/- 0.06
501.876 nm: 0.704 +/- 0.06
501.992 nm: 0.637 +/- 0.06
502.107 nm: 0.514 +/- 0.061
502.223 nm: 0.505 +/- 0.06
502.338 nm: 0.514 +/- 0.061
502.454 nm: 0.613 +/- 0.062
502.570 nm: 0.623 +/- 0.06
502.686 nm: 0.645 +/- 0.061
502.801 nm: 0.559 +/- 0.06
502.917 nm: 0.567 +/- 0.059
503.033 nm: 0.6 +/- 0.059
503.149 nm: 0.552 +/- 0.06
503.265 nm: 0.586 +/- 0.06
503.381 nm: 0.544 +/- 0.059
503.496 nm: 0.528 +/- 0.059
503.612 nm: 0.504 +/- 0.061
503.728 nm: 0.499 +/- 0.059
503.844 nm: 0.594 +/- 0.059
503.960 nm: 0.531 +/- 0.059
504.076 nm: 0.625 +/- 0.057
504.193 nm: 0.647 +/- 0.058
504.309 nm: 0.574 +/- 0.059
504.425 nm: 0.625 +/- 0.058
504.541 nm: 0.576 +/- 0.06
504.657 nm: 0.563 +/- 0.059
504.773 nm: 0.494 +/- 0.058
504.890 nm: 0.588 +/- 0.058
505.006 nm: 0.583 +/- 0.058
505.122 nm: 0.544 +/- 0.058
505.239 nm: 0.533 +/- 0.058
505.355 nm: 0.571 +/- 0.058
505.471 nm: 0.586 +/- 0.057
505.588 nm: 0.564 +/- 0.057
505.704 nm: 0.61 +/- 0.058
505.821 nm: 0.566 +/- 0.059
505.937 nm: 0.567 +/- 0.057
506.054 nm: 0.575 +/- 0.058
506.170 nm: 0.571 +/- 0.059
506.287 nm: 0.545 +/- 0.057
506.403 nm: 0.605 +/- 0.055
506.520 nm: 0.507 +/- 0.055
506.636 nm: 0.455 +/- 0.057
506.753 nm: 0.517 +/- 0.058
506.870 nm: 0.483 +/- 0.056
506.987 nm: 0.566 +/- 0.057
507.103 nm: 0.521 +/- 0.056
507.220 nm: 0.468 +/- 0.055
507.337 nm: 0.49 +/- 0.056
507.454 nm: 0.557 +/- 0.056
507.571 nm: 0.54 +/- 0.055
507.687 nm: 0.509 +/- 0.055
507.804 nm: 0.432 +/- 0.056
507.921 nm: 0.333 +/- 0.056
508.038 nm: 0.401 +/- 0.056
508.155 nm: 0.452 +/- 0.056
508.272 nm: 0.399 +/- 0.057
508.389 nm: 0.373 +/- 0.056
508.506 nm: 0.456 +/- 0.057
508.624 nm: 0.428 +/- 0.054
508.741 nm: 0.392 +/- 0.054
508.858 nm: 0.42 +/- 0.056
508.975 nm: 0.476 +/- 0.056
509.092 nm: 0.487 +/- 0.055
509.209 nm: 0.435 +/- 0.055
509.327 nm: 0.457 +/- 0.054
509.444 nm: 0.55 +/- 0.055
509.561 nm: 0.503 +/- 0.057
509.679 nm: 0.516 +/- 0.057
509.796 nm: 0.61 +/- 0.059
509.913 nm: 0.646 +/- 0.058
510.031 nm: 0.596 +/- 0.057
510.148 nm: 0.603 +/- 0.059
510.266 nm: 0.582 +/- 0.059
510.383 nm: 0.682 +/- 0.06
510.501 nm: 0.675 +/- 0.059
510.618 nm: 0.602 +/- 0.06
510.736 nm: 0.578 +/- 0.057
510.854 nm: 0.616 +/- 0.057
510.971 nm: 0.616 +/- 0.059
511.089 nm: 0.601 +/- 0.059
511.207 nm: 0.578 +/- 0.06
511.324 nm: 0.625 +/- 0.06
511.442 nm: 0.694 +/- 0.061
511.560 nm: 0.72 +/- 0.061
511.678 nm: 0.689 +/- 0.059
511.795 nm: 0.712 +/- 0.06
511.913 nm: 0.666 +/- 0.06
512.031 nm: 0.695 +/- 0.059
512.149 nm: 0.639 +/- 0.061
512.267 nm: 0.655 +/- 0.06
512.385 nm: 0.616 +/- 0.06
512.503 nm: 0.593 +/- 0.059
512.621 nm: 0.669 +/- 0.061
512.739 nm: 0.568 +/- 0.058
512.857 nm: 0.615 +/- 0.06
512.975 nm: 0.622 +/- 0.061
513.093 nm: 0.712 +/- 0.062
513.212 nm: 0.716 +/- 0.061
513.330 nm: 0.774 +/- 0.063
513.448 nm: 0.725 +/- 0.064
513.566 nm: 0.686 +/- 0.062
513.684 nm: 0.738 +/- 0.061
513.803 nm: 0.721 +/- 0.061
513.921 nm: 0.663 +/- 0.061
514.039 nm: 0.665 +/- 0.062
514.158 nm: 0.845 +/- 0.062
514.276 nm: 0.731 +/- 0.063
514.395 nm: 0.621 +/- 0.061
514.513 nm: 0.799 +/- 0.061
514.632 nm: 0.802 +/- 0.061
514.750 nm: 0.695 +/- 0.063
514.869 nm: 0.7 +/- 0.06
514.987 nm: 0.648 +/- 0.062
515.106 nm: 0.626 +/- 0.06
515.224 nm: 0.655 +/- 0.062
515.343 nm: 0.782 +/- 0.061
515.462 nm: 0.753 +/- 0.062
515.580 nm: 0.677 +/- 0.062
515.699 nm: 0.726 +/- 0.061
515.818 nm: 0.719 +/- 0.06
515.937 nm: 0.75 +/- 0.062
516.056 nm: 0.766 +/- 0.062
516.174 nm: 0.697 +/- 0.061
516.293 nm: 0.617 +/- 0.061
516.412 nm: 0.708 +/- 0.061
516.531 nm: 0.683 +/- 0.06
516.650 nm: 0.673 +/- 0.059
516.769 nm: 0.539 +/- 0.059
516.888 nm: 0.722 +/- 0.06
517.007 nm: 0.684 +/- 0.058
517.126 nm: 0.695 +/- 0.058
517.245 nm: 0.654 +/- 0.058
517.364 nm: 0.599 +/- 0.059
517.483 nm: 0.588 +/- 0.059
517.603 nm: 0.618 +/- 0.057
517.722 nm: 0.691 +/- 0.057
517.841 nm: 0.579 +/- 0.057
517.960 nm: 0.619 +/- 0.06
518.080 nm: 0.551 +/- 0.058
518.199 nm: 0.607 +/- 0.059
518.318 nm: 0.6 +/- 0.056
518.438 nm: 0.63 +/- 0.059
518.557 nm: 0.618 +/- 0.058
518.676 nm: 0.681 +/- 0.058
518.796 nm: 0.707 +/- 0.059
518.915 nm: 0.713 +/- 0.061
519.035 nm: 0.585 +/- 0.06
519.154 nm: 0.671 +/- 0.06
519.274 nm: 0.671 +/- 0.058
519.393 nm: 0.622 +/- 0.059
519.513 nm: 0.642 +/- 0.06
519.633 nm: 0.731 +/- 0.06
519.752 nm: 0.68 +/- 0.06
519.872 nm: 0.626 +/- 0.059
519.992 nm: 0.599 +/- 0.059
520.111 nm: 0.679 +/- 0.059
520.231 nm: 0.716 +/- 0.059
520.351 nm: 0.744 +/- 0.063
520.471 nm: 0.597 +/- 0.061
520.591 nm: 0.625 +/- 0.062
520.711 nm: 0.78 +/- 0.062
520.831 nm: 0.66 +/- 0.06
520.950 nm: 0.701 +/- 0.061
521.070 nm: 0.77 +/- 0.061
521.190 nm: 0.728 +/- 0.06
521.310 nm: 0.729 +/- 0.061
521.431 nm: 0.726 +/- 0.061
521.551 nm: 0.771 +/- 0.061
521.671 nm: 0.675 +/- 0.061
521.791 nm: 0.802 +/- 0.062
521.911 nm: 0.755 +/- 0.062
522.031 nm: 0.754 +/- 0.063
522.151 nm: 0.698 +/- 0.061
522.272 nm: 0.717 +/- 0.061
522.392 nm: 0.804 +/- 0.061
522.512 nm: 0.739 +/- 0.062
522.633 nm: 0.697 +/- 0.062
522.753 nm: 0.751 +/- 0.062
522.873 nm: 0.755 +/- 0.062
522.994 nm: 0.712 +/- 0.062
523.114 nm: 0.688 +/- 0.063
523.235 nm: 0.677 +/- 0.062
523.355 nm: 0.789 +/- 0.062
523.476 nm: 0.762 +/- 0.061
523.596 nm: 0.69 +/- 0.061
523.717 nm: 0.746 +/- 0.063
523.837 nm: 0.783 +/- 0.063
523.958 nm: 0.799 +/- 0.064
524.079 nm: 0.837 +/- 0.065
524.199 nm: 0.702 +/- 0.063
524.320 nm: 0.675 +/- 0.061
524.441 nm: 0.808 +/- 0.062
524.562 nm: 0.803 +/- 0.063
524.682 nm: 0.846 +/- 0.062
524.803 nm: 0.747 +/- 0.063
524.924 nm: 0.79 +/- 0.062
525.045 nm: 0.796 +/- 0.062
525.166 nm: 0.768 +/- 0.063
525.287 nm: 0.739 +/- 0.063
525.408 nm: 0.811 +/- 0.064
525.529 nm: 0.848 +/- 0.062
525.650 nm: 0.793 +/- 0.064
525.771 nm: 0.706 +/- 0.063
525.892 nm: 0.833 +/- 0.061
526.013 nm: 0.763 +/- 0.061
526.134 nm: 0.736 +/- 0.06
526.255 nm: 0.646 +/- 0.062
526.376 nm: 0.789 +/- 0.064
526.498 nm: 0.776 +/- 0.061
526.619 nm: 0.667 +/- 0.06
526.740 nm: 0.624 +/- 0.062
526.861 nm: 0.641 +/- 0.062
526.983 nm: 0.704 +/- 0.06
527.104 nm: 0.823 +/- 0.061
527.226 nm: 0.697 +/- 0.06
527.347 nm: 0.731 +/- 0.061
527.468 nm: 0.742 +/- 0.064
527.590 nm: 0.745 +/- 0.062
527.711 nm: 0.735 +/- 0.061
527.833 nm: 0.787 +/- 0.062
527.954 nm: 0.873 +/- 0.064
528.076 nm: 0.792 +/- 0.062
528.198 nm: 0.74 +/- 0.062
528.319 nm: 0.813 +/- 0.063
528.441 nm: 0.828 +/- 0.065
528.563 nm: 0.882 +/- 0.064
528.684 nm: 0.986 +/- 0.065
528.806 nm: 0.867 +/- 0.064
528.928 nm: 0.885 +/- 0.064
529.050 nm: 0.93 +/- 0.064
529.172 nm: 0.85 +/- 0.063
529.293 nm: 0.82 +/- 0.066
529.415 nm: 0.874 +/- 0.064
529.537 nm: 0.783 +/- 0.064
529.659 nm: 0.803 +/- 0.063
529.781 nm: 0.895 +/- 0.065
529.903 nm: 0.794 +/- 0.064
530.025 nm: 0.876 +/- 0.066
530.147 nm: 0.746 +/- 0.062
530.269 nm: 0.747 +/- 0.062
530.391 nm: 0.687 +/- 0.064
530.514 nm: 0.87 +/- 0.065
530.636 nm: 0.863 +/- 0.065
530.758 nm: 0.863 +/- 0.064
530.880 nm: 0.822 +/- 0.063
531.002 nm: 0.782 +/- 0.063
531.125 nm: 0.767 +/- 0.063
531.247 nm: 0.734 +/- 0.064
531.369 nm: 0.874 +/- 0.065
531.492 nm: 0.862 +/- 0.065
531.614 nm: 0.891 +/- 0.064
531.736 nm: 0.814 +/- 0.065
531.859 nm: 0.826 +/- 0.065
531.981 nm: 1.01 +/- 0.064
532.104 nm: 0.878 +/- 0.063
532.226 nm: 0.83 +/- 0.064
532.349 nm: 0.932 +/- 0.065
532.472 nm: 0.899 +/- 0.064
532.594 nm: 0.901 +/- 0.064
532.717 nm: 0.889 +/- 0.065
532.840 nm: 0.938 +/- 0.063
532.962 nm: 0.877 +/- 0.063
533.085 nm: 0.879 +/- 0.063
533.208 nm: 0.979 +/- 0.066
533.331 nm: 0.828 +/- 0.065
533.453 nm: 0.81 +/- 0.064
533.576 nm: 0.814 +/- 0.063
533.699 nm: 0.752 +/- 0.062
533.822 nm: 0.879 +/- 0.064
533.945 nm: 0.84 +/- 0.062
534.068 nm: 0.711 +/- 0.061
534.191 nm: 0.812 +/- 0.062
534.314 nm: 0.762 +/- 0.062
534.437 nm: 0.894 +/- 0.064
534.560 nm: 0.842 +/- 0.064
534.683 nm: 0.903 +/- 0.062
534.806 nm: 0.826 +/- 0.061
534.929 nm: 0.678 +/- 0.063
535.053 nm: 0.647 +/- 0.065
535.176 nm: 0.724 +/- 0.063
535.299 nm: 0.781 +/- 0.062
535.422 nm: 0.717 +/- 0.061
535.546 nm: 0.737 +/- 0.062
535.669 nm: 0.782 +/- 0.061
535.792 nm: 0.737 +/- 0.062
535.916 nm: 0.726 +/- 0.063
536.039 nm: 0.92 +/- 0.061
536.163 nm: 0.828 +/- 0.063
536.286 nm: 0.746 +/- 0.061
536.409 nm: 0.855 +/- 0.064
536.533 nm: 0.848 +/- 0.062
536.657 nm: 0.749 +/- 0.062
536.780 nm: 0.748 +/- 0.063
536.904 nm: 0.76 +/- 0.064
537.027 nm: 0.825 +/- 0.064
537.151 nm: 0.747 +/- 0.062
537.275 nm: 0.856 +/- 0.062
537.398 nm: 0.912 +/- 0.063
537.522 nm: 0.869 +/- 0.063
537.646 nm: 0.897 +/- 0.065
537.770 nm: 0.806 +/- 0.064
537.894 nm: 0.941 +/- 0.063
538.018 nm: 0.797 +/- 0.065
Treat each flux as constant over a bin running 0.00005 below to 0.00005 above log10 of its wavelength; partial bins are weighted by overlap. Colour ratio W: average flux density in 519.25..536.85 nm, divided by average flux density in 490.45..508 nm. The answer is 1.4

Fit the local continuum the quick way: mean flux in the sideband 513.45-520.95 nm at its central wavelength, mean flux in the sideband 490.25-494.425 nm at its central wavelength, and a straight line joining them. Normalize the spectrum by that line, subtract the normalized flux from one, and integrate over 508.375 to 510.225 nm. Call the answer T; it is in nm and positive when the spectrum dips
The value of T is 0.37 nm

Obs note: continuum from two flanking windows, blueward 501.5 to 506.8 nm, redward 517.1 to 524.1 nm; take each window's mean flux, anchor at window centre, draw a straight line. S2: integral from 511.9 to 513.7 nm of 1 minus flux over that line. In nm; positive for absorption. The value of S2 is -0.09 nm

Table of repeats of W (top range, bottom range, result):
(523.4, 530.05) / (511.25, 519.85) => 1.16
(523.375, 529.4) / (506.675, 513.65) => 1.37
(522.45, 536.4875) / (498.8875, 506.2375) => 1.39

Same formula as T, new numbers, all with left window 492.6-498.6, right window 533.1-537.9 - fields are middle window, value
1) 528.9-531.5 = -0.172 nm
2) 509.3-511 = 0.129 nm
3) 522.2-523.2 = -0.013 nm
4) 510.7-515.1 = -0.123 nm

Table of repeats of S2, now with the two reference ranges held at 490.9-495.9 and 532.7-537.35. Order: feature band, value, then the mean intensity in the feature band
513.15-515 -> -0.18 nm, 0.722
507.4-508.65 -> 0.35 nm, 0.444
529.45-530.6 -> -0.05 nm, 0.803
